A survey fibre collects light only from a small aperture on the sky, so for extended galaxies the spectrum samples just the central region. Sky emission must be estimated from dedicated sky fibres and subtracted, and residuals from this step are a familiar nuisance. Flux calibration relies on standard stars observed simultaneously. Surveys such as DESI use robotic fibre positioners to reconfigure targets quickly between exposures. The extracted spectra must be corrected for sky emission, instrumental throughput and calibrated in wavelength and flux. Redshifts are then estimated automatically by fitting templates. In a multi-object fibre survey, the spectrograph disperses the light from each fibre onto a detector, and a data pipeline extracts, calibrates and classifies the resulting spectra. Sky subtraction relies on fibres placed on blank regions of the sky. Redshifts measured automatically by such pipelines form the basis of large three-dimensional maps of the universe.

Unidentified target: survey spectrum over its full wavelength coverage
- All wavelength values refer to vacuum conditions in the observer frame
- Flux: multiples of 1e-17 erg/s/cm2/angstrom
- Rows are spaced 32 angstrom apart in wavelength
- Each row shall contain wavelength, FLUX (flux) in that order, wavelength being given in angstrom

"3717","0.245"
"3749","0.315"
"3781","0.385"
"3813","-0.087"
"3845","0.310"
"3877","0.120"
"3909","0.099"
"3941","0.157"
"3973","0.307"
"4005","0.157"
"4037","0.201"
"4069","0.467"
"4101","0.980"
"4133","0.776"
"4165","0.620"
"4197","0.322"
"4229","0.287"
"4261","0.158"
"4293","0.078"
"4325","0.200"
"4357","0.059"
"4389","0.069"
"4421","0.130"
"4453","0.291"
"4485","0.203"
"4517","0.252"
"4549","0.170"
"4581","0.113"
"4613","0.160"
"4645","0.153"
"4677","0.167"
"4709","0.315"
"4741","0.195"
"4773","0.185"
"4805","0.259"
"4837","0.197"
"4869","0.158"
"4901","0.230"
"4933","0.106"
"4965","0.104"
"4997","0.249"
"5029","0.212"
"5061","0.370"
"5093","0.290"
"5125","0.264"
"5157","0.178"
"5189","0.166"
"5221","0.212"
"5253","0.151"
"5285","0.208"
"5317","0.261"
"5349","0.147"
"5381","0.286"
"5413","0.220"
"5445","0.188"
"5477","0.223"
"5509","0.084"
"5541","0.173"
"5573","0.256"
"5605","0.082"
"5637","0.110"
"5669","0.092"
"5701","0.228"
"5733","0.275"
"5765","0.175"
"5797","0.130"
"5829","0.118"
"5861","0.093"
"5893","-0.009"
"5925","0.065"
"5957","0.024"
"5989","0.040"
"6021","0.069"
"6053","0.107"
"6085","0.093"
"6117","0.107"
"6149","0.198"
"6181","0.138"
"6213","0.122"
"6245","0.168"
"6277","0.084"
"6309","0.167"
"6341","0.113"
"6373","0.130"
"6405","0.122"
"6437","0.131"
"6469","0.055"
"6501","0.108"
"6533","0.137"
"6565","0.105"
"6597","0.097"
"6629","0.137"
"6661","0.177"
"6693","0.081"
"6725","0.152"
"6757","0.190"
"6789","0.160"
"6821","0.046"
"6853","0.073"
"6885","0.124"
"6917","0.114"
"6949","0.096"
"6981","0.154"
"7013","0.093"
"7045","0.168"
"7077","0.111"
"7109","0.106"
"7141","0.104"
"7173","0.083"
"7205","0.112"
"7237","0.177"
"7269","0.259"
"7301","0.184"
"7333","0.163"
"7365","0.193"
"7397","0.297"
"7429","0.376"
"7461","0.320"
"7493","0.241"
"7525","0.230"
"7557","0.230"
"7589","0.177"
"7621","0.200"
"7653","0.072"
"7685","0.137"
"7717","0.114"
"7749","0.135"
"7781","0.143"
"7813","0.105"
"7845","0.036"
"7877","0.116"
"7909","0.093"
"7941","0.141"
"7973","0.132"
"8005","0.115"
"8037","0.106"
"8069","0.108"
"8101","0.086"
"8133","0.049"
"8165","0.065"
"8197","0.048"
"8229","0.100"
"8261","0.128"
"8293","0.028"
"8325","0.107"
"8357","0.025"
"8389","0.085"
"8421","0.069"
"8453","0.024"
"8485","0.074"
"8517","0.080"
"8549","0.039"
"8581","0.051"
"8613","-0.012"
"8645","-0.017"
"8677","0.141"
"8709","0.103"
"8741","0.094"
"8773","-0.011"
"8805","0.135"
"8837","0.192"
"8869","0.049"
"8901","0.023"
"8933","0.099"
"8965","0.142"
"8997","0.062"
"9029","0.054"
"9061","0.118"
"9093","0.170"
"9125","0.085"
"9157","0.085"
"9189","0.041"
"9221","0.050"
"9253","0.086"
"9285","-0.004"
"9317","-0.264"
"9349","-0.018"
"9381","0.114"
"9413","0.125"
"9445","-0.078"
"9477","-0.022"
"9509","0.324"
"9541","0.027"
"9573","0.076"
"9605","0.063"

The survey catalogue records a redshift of 1.66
